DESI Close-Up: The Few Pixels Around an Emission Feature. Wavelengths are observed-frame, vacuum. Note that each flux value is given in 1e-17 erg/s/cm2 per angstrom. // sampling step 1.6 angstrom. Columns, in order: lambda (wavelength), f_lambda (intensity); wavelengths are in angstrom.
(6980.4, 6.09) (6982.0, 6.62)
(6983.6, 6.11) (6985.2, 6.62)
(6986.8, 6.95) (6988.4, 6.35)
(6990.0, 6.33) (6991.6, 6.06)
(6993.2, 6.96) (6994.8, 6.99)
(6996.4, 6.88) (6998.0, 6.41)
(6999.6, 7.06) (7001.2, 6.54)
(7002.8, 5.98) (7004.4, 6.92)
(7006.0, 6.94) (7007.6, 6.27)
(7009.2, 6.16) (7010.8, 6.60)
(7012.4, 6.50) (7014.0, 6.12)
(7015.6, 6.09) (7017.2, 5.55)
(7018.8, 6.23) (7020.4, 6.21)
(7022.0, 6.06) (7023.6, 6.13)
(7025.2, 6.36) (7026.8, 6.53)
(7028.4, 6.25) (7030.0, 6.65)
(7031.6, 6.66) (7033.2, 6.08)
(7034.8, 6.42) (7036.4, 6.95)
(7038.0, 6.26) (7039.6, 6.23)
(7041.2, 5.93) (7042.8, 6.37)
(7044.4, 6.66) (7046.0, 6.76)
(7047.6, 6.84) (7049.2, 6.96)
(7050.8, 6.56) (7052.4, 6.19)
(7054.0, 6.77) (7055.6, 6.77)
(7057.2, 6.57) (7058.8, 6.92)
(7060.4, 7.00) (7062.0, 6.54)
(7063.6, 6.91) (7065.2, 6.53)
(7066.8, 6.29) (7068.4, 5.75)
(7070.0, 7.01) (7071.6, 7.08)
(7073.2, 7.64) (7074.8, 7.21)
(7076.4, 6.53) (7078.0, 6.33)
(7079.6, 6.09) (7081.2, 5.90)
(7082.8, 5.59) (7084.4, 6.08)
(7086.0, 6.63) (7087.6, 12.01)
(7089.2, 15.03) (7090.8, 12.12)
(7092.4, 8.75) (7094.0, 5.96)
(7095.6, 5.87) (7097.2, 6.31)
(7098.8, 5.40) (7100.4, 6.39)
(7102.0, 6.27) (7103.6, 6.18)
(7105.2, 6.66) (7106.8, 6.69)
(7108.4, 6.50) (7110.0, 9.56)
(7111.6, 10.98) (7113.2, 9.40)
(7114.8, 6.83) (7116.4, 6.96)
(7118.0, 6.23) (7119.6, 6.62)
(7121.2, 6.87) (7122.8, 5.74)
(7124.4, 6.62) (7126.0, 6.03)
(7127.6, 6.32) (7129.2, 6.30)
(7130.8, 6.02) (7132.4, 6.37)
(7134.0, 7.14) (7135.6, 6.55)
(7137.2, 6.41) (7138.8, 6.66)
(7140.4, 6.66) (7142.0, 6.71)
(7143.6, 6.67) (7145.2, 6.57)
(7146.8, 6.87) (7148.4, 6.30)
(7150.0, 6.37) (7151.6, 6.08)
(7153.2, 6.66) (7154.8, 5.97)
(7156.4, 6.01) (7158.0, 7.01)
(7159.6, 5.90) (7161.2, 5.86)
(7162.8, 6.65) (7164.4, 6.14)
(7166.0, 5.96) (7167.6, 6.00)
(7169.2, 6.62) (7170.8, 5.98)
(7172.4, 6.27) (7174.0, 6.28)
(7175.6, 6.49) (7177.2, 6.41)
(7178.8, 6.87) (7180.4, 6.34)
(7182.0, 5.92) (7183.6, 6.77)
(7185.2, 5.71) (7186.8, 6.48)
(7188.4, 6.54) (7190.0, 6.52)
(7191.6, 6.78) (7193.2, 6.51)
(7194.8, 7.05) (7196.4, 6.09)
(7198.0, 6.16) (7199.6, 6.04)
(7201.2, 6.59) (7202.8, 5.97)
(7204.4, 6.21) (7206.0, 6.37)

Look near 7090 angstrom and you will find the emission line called H-alpha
